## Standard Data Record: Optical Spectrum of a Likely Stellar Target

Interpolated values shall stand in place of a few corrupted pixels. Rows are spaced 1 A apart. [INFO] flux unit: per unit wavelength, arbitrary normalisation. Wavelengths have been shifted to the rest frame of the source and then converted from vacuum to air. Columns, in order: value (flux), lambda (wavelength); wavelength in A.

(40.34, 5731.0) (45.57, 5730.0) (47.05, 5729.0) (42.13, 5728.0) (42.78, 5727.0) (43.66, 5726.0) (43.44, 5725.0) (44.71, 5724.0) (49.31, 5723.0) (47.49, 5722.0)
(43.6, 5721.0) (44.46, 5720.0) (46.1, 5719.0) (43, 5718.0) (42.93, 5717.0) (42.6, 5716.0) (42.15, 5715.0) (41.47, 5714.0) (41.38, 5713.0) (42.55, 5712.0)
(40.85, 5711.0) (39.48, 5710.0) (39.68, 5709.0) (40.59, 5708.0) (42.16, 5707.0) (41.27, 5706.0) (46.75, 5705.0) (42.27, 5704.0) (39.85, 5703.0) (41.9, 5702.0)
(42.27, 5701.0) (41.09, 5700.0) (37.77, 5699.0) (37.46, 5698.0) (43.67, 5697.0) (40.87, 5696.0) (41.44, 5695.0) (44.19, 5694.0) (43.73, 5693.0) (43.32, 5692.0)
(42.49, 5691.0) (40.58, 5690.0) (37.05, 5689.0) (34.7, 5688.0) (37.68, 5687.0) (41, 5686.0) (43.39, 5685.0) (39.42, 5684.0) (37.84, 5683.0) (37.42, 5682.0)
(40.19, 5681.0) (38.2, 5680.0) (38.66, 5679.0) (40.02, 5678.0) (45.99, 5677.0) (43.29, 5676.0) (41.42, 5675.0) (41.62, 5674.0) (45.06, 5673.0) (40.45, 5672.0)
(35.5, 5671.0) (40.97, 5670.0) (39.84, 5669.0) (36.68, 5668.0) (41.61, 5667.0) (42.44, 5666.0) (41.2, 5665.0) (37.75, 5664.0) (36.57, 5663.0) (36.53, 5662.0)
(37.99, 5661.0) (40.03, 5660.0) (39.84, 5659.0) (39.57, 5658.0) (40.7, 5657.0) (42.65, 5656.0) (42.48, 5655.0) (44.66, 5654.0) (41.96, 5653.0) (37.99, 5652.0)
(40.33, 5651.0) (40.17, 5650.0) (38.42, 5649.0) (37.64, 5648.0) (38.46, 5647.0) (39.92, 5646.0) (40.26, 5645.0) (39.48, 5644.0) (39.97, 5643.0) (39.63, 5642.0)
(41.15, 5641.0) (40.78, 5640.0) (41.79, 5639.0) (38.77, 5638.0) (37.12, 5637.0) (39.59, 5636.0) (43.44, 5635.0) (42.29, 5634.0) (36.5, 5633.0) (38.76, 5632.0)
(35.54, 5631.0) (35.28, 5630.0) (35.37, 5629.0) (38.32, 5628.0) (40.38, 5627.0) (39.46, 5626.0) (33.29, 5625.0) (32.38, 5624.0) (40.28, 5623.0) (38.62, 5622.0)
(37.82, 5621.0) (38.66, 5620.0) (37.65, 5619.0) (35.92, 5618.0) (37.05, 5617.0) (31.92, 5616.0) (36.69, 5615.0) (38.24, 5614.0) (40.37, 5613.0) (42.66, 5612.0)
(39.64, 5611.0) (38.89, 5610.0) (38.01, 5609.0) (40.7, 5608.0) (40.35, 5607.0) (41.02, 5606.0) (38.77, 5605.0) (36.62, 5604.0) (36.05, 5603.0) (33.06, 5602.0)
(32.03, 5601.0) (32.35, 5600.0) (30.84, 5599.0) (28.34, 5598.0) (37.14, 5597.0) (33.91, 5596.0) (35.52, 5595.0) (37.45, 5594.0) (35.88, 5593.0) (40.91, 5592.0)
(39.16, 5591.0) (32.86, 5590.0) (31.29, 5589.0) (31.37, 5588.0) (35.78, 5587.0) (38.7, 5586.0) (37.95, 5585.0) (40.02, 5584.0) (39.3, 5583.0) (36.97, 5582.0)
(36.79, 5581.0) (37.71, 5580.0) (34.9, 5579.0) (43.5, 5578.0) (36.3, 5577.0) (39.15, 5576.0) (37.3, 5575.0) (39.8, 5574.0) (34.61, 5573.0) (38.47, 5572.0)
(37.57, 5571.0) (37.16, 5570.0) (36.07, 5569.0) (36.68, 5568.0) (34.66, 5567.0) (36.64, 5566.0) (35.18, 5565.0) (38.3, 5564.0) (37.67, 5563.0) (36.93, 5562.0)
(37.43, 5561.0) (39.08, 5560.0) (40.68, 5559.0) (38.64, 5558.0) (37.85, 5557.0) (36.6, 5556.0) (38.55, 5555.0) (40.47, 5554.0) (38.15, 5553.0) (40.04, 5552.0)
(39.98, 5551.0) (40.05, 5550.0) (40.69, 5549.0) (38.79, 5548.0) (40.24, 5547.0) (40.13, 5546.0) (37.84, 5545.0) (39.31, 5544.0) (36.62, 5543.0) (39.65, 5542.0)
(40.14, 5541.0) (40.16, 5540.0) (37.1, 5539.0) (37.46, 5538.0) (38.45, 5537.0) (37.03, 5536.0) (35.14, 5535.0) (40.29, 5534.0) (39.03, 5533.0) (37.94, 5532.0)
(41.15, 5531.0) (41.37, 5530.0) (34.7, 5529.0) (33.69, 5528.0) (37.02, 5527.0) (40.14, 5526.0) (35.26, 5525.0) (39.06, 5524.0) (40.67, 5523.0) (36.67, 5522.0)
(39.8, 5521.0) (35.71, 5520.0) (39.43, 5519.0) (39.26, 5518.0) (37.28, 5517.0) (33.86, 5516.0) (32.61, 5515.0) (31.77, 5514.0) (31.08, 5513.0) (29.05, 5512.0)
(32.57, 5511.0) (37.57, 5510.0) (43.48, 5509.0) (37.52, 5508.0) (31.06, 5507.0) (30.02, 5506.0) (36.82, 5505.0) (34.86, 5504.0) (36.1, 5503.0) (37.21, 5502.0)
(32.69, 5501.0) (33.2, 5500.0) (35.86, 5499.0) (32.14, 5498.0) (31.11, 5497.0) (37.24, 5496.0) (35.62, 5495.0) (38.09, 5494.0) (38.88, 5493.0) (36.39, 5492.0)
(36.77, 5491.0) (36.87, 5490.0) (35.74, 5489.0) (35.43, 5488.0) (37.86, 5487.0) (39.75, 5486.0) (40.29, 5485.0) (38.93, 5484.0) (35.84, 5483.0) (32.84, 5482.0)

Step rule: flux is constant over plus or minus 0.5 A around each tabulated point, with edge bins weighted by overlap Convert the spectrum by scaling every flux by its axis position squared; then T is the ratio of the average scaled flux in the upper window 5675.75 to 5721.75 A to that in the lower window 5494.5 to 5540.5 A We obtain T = 1.2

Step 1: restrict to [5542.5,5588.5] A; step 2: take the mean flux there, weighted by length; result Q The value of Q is 38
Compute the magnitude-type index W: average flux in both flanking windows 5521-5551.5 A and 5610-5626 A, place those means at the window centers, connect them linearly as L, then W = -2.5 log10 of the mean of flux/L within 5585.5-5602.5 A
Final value 0.10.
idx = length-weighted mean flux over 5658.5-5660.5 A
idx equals 39.9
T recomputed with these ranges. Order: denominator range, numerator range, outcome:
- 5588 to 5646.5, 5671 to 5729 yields 1.15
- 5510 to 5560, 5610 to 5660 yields 1.07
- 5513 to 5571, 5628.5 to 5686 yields 1.10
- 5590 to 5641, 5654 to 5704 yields 1.10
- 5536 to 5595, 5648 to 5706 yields 1.11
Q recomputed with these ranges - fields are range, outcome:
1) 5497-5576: 37.2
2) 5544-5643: 37.6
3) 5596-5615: 36.9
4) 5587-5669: 38.1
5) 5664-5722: 41.2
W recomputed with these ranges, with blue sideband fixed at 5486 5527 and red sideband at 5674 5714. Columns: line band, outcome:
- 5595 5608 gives 0.09 mag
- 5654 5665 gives 0.01 mag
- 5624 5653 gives 0.01 mag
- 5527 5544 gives -0.04 mag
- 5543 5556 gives -0.06 mag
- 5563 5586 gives 0.00 mag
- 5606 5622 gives 0.01 mag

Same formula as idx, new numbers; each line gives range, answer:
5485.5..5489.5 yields 37.2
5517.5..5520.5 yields 38.1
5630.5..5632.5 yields 37.1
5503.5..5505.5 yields 35.8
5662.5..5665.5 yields 38.5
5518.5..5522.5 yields 37.9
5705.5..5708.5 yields 41.3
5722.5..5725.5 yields 45.8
